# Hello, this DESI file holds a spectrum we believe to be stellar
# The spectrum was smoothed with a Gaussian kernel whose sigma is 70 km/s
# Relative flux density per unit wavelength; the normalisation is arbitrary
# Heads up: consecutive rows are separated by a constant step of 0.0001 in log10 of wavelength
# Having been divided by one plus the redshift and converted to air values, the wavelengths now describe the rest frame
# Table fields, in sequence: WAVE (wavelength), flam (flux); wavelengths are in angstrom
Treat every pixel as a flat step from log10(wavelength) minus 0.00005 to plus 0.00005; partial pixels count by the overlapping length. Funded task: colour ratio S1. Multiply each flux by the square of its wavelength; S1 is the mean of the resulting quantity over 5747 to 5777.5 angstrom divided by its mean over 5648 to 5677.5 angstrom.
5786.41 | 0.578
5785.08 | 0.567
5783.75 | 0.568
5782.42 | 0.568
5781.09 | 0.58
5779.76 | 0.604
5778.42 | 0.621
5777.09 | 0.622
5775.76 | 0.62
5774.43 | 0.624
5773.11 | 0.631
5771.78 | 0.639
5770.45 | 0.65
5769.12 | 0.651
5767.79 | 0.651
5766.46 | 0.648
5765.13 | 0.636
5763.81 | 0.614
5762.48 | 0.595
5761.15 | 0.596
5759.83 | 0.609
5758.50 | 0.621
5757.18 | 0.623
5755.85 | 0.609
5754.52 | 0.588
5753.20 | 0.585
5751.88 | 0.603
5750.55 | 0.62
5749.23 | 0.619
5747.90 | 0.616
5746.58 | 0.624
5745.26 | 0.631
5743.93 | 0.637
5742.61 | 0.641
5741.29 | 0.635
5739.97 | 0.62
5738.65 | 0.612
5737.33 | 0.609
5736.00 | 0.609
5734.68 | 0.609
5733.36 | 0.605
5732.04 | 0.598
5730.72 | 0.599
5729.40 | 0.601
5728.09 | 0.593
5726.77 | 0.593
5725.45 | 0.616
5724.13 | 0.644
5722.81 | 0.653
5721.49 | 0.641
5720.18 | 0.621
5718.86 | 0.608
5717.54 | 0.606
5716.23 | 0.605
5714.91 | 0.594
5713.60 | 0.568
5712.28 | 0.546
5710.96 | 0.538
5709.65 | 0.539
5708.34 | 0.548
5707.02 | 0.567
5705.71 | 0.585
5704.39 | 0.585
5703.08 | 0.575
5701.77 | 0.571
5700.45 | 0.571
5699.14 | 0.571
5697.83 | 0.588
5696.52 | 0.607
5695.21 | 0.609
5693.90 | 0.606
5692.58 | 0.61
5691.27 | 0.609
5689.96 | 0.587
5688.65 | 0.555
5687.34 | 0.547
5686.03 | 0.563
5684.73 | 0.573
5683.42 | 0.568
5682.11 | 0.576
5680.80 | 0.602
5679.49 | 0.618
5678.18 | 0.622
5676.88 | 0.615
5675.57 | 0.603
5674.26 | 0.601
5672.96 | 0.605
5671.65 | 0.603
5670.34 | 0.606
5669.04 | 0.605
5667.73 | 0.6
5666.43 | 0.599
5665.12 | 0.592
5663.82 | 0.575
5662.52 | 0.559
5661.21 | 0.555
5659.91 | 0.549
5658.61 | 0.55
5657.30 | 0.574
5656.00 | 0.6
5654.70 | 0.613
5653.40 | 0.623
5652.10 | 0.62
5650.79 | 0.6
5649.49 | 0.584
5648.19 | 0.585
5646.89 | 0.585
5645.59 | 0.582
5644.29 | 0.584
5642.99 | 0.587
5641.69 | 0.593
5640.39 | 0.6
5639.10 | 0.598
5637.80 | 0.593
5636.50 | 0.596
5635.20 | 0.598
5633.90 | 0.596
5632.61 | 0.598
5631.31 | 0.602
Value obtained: 1.09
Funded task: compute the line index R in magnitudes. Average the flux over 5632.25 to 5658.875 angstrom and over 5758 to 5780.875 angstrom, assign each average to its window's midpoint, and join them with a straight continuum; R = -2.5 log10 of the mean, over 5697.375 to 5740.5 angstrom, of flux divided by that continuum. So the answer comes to 0.03 mag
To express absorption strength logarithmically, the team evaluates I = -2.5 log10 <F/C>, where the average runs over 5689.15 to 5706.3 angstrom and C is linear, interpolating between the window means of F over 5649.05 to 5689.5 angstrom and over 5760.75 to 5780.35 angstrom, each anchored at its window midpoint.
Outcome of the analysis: 0.02 mag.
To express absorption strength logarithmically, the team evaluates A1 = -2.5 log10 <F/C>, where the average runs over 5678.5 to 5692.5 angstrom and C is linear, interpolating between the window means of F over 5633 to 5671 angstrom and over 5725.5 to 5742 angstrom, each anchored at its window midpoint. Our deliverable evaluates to 0.03 mag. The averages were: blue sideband 0.59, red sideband 0.608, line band 0.582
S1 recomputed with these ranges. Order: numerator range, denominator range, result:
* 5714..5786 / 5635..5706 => 1.07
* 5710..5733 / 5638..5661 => 1.05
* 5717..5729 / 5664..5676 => 1.05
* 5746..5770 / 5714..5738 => 1.02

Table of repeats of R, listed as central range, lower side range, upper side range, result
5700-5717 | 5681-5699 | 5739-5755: 0.05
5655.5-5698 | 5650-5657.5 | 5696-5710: 0.00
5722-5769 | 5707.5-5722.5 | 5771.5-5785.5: -0.04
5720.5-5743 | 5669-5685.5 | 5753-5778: 0.00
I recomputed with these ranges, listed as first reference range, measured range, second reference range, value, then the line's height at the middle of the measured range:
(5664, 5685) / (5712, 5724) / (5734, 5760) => 0.002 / 0.609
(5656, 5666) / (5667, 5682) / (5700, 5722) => -0.064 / 0.571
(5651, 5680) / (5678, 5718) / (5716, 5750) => 0.046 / 0.606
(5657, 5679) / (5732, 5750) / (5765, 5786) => -0.021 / 0.608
